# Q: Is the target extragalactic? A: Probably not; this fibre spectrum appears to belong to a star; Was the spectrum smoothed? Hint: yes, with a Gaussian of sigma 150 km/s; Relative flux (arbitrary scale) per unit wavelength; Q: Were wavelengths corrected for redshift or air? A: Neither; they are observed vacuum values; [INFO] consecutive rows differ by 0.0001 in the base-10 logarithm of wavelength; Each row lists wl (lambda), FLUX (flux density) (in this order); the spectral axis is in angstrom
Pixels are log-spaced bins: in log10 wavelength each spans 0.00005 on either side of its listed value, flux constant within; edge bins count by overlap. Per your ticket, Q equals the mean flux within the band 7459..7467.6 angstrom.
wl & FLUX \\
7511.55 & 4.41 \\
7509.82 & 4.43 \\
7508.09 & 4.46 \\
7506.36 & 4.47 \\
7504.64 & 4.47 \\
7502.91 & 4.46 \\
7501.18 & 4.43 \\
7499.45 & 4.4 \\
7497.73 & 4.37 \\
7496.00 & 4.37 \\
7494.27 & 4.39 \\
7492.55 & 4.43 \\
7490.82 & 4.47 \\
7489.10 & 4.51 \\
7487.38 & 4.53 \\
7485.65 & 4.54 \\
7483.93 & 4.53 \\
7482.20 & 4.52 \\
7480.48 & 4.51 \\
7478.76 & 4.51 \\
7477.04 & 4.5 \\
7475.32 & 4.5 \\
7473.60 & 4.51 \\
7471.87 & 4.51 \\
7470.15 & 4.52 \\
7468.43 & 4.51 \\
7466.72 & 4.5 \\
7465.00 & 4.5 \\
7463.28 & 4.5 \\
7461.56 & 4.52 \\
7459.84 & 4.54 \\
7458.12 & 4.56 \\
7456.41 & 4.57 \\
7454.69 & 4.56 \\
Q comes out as 4.51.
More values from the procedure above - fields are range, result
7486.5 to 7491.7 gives 4.5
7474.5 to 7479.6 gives 4.51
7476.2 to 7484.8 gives 4.52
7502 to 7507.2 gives 4.47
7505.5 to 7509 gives 4.47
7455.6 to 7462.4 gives 4.55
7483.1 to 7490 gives 4.53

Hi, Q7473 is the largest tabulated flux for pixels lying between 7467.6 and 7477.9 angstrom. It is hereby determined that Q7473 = 4.52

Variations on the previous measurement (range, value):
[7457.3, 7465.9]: 4.56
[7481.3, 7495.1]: 4.54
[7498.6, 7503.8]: 4.46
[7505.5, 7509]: 4.47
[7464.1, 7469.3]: 4.51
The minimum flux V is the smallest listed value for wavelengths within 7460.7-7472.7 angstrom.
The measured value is 4.5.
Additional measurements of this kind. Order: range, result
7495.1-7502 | 4.37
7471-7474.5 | 4.51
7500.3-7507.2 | 4.43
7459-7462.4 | 4.52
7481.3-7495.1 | 4.39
